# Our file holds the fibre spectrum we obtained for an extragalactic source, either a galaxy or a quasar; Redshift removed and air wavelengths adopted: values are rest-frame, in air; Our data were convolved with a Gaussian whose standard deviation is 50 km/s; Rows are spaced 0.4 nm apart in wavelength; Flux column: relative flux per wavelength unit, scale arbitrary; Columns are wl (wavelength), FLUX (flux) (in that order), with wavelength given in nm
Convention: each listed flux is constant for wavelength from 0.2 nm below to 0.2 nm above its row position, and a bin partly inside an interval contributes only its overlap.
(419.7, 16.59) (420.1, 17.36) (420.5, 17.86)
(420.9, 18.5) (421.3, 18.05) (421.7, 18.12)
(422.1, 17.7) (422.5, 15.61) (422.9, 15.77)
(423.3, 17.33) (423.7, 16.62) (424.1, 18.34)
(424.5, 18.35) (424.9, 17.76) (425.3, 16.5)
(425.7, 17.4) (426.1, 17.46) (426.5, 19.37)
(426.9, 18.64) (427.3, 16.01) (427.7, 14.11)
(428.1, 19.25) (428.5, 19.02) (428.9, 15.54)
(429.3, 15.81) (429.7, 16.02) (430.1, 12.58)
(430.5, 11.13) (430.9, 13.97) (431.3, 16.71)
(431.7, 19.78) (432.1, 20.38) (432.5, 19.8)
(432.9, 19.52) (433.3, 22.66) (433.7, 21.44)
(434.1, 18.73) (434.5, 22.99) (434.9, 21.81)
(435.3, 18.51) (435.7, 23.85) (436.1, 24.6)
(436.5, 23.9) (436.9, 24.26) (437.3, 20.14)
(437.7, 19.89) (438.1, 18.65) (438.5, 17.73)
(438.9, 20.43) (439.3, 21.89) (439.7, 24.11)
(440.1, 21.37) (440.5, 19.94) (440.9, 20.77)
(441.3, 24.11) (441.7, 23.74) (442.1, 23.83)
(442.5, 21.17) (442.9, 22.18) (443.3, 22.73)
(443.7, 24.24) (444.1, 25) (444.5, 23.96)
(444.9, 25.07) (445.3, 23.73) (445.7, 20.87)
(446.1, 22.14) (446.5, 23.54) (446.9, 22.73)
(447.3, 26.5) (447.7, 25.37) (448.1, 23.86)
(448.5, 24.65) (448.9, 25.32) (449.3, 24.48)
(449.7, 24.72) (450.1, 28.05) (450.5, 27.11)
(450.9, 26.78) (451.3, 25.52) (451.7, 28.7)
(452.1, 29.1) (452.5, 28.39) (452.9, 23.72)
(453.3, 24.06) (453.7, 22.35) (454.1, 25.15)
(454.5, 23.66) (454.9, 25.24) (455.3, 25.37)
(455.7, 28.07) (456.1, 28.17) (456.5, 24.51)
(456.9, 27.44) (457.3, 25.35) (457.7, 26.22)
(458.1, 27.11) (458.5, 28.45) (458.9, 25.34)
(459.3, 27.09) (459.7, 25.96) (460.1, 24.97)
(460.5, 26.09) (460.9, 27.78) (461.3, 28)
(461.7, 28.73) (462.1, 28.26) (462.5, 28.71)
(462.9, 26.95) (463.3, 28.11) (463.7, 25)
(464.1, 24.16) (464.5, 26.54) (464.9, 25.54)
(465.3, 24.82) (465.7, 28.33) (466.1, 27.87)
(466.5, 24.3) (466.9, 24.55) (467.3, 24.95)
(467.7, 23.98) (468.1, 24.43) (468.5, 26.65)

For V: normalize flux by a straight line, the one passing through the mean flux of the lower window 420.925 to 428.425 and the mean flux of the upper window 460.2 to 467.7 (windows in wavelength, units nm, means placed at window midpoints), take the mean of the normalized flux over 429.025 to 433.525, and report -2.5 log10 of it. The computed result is 0.11 mag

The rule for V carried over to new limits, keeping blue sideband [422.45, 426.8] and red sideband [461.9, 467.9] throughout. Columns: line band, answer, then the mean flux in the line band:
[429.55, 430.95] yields 0.37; 13.3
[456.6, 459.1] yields -0.08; 26.6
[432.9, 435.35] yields -0.09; 21.1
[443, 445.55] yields -0.11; 24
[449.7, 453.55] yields -0.15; 26.7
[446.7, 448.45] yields -0.10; 24.6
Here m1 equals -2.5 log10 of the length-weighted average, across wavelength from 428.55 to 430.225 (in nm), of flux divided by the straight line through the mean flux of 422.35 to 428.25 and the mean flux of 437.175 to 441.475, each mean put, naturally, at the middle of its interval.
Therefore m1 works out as 0.18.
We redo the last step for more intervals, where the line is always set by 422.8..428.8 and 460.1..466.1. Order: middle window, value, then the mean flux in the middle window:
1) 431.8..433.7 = -0.08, 20.6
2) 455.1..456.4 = -0.08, 27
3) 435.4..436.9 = -0.18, 23.8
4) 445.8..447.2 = -0.01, 22.9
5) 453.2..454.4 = 0.03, 23.8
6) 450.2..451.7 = -0.13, 26.9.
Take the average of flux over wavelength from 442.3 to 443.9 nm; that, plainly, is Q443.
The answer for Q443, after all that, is 22.6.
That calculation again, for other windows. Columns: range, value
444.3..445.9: 23.4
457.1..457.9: 25.8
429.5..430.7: 13.2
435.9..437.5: 23.2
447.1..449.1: 25.1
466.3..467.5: 24.6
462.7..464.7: 26.2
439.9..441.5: 21.5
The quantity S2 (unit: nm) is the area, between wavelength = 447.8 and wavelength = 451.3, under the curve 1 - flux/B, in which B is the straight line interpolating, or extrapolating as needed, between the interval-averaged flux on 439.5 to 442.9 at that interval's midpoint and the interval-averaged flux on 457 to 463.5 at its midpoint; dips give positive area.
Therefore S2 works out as -0.17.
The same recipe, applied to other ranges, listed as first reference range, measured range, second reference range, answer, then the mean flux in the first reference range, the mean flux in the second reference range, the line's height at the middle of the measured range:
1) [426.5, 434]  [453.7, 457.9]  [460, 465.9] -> -0.16 nm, 17.4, 26.8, 24.8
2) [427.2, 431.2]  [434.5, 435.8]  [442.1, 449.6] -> -0.22 nm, 15.4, 23.8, 18.4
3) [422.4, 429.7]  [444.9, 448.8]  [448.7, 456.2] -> 0.05 nm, 17.2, 26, 24.1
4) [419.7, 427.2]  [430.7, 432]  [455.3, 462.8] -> 0.17 nm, 17.5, 27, 19.6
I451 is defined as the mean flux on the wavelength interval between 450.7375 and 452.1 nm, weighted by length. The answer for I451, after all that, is 27.3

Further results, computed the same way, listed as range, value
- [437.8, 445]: 22.2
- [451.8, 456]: 25.7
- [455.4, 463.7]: 27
